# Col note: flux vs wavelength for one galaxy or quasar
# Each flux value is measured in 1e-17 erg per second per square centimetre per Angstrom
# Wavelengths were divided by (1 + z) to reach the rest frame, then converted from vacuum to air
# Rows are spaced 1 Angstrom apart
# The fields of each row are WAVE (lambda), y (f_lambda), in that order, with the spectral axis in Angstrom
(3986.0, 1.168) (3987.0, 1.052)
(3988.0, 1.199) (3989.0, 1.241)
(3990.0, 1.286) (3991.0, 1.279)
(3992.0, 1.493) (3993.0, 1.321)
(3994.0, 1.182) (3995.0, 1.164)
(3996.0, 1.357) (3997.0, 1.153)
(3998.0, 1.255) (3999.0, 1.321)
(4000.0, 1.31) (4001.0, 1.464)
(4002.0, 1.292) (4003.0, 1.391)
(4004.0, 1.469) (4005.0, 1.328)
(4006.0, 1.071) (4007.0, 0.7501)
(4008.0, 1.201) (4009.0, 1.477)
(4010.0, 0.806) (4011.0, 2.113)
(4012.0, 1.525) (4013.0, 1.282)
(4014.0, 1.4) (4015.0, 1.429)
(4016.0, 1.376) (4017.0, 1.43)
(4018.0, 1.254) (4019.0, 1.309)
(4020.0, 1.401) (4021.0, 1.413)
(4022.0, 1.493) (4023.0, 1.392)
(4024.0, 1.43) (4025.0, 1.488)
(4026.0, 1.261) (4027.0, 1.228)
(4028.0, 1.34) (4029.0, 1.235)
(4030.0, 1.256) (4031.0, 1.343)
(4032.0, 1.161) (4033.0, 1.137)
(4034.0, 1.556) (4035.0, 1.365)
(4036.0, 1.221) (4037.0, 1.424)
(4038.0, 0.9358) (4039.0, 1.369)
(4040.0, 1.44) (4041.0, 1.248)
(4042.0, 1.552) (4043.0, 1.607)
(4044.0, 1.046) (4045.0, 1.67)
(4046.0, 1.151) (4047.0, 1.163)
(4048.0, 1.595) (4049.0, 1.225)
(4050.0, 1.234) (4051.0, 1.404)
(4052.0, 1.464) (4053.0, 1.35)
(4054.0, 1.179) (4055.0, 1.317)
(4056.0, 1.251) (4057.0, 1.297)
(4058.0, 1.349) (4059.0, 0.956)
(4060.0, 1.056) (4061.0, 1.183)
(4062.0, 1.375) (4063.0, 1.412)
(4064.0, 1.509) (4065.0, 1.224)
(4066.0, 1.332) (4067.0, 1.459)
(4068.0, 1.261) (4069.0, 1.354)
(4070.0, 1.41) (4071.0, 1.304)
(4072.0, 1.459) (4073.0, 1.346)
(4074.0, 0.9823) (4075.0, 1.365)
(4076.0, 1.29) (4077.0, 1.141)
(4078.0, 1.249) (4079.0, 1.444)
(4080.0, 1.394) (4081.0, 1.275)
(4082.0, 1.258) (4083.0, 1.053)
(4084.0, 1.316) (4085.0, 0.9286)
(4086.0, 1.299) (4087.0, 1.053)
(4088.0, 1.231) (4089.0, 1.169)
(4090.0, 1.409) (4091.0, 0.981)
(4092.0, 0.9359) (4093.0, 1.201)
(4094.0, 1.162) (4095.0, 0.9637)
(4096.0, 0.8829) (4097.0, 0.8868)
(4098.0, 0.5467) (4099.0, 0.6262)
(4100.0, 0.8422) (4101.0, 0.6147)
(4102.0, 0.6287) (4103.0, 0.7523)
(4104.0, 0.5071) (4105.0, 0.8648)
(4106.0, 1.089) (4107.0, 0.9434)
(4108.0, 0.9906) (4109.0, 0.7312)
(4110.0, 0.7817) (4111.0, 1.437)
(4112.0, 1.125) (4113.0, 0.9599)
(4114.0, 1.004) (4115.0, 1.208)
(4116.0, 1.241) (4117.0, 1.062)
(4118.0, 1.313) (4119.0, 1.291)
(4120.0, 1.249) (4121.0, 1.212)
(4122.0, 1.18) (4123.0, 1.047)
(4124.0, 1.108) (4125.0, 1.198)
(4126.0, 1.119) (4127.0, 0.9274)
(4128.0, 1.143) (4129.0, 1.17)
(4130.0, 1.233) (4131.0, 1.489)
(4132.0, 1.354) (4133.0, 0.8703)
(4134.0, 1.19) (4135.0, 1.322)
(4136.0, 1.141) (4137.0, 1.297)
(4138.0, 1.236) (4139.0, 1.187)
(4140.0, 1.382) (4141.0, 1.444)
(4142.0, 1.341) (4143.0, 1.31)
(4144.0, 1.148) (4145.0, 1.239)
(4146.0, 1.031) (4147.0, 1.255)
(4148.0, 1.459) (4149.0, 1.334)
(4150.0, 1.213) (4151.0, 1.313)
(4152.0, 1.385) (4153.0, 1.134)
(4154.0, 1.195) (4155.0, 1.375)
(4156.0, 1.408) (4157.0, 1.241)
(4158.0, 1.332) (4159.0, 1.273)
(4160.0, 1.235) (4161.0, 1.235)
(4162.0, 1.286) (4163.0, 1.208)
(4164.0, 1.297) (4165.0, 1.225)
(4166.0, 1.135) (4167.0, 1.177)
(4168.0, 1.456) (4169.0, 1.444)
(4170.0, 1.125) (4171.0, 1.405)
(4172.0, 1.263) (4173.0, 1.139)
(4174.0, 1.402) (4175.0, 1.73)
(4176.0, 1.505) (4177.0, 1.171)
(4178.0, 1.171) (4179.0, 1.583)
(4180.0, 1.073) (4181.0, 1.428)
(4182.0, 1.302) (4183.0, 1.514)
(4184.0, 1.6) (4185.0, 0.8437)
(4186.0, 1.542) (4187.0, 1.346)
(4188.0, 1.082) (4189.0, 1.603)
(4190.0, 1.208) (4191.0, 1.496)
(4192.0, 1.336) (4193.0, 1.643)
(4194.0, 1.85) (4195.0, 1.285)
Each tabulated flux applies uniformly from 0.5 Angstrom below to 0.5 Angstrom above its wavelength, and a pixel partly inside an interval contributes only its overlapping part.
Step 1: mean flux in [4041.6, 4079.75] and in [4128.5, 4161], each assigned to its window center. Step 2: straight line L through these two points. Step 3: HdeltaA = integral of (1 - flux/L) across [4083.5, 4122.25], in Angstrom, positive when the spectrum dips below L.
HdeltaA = 8.3 Angstrom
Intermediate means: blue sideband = 1.31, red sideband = 1.27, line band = 1.01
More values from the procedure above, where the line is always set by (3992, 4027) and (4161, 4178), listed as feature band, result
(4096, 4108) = 4.98 Angstrom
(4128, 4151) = 0.95 Angstrom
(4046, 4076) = 0.52 Angstrom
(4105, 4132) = 3.88 Angstrom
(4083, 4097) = 2.24 Angstrom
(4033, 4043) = -0.15 Angstrom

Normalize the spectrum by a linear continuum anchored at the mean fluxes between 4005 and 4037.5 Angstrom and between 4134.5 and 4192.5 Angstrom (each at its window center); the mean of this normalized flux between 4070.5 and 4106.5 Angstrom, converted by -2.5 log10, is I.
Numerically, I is 0.23 mag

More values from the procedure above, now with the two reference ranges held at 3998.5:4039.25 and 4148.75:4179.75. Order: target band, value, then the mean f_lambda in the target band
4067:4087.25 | 0.04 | 1.27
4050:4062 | 0.05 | 1.26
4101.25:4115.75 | 0.37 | 0.93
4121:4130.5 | 0.16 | 1.13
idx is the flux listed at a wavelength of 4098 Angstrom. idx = 0.5467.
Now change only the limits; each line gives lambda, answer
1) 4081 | 1.275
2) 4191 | 1.496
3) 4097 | 0.8868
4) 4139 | 1.187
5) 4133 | 0.8703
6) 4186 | 1.542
